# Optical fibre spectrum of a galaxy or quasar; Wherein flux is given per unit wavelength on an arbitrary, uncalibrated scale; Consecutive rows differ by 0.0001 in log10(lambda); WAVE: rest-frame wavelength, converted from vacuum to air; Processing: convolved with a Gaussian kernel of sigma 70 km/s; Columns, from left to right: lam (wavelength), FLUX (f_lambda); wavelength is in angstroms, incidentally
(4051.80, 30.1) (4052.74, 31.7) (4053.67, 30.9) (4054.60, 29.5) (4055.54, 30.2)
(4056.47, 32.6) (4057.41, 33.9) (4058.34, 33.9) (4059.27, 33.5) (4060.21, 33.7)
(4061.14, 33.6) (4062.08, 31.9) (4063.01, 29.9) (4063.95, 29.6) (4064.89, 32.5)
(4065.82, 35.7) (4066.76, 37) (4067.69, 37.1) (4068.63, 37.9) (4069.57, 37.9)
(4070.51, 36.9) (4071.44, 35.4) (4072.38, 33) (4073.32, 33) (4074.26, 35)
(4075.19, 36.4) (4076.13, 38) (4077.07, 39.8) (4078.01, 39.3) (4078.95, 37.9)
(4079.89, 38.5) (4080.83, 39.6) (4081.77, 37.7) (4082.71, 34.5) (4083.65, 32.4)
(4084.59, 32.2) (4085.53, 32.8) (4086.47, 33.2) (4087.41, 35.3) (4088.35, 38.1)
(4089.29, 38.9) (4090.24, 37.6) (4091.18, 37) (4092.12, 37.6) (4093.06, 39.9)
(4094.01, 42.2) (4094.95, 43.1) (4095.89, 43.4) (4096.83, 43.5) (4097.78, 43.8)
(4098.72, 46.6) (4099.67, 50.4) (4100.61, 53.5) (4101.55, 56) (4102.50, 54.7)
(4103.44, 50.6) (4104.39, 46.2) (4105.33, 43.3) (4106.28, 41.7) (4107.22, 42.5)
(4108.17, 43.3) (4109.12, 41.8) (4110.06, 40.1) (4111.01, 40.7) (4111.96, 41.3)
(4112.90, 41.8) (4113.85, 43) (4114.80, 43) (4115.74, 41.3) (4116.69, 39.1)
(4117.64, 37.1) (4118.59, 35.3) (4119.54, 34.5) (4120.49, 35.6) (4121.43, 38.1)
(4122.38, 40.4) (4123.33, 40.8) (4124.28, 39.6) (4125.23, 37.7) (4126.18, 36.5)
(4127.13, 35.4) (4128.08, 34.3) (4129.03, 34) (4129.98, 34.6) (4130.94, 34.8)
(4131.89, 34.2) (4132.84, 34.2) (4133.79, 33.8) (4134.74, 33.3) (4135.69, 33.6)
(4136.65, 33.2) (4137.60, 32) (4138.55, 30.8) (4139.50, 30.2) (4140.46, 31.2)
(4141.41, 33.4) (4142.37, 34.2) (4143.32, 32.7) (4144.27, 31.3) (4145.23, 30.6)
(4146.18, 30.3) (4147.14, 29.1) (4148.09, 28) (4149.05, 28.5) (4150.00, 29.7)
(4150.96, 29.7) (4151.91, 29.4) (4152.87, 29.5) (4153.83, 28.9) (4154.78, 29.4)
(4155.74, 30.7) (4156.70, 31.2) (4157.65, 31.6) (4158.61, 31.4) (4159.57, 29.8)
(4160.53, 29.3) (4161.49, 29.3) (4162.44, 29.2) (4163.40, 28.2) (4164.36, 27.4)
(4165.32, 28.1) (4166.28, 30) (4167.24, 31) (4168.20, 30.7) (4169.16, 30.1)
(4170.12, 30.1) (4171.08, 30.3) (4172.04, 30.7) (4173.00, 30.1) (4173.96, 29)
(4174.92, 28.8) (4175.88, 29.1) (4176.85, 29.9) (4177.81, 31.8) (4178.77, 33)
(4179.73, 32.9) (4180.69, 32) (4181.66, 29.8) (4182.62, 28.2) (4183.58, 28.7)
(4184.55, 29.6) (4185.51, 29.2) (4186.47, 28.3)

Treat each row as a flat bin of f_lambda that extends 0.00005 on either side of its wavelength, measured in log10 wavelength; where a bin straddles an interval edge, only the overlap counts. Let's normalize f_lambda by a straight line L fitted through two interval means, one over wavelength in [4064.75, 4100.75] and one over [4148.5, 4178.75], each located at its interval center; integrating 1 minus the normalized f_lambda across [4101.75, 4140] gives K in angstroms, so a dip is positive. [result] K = -4.7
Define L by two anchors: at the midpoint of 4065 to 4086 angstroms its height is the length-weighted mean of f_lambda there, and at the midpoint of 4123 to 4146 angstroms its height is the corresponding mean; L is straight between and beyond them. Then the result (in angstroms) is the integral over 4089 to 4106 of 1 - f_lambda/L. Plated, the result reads -4.62 angstroms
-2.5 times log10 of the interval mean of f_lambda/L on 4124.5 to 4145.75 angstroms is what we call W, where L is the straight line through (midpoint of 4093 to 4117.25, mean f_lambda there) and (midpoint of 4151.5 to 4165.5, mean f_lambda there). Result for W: 0.08 mag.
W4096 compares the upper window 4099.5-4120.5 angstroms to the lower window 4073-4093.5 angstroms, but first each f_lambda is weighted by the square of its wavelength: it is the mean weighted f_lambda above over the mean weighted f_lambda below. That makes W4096 1.20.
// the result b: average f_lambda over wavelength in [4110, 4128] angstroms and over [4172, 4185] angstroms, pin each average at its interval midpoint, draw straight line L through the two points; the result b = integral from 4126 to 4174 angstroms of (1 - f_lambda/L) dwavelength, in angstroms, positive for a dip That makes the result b 4.5 angstroms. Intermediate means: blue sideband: 38.9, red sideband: 30.2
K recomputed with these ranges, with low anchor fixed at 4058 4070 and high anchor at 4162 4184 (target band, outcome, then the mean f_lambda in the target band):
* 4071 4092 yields -1.70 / 36.2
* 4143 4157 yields 0.44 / 29.9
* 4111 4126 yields -3.35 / 39.2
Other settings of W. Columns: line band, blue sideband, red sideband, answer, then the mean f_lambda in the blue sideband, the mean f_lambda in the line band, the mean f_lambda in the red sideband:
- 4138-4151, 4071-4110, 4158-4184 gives 0.09 mag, 40.5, 30.7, 30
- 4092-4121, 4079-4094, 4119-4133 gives -0.18 mag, 36.6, 43.2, 36.4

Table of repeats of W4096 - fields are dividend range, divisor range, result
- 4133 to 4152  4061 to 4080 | 0.91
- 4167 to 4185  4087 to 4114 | 0.72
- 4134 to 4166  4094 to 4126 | 0.73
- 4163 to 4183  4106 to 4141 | 0.83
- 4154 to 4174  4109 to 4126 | 0.78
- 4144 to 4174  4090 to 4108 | 0.68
